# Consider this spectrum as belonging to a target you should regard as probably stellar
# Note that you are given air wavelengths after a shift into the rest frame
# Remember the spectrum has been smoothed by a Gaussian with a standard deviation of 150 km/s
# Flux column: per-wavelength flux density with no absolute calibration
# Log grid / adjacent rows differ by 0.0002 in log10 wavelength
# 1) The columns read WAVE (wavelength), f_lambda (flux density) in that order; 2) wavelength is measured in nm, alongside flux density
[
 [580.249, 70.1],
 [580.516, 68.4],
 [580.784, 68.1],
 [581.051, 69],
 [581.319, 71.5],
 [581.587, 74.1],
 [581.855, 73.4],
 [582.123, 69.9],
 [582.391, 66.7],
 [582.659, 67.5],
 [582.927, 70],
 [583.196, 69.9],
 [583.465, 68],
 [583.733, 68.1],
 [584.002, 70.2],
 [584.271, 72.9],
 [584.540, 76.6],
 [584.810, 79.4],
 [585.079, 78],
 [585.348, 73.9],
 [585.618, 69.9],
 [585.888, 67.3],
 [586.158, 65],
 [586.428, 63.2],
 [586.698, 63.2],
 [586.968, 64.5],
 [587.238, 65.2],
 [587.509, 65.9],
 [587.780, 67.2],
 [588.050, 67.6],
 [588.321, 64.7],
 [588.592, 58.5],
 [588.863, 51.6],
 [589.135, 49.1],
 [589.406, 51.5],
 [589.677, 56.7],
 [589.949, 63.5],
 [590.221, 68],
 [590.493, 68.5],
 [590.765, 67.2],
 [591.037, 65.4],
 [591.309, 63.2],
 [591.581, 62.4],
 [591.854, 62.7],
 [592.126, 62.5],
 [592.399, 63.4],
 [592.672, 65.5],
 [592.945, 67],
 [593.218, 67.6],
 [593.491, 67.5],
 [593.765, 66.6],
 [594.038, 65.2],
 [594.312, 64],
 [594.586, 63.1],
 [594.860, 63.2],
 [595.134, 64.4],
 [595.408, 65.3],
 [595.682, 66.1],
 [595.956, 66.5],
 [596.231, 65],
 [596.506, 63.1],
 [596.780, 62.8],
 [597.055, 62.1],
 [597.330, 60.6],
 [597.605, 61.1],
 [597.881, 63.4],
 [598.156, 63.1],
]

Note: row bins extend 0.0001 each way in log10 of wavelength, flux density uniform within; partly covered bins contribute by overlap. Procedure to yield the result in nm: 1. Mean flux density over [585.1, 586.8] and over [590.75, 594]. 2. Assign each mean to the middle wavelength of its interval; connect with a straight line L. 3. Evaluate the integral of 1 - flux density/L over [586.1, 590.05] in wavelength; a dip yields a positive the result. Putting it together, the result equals 0.35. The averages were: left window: 67.9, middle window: 61.1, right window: 65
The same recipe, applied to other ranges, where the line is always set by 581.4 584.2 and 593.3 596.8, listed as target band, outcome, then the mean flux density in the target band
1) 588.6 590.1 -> 0.27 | 54.9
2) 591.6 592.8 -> 0.05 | 63.4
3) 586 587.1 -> 0.07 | 64.1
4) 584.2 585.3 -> -0.12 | 76.7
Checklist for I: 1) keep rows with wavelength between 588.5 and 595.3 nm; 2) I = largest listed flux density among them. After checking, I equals 68.5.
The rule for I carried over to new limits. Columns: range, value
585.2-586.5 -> 73.9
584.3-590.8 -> 79.4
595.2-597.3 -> 66.5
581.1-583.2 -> 74.1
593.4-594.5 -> 67.5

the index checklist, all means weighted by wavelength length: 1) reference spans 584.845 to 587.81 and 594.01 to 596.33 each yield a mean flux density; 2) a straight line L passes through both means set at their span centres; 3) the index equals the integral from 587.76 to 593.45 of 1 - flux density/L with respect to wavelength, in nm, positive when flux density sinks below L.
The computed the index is 0.33 nm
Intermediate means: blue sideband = 68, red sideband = 64.7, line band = 62.6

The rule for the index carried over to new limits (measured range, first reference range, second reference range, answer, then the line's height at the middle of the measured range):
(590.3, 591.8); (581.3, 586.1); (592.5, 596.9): 0.04 nm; 67.2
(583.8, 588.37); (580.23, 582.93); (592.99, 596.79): -0.06 nm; 68.3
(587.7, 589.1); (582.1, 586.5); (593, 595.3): 0.15 nm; 68.3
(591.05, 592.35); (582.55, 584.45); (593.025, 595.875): 0.07 nm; 66.5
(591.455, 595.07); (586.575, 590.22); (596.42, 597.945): -0.18 nm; 61.6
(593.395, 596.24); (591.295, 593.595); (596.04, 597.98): -0.07 nm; 63.6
